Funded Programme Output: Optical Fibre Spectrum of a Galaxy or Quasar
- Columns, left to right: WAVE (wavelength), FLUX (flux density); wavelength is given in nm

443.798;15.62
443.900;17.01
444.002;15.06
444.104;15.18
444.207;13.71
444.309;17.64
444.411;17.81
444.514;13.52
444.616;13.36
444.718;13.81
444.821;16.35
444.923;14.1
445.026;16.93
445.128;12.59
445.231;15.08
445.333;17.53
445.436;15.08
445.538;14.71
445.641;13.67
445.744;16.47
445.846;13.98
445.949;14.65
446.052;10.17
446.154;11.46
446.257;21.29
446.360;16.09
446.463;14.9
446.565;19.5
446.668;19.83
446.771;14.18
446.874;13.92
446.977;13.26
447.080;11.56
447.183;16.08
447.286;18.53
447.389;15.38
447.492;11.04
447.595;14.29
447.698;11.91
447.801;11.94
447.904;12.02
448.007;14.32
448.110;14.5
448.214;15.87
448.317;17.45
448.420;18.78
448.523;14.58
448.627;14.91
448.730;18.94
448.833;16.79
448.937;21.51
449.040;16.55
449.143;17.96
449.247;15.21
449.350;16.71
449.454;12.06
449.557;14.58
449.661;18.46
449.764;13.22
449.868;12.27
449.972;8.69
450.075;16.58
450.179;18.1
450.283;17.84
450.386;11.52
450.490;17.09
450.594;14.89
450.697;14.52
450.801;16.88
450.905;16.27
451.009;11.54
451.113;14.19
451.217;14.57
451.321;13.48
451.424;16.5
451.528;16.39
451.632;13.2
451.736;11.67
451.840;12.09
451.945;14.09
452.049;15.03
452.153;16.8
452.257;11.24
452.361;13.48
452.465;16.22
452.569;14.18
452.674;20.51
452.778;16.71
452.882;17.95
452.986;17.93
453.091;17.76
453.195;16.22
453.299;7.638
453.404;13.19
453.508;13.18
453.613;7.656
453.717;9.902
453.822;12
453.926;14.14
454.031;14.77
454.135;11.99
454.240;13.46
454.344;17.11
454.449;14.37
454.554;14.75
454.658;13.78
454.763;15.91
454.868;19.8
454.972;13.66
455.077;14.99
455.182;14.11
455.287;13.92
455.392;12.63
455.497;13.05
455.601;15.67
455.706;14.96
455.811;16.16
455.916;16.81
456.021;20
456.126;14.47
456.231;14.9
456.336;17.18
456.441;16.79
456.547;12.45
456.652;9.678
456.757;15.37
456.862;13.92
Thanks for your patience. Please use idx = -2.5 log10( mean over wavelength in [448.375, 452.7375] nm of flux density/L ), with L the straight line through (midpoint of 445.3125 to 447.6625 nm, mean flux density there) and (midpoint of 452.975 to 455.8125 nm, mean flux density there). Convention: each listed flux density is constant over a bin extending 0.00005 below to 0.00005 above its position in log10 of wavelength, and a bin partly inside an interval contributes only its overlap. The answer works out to -0.05 mag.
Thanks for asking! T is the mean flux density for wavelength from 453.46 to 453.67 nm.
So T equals 10.3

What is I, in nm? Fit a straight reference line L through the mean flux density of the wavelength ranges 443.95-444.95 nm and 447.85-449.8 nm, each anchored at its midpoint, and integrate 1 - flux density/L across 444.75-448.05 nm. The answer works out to 0.16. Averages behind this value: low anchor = 15.1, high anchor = 16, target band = 14.8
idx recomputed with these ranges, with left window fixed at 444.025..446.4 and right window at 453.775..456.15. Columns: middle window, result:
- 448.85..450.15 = -0.03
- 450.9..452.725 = 0.03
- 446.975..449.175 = -0.03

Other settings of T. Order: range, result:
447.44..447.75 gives 12.4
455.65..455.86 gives 15.5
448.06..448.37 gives 15.9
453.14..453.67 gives 11.6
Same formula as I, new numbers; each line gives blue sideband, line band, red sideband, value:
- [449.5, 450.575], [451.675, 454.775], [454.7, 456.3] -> 0.20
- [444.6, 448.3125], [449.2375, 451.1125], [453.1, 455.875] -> -0.05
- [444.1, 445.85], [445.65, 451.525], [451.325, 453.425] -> -0.06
